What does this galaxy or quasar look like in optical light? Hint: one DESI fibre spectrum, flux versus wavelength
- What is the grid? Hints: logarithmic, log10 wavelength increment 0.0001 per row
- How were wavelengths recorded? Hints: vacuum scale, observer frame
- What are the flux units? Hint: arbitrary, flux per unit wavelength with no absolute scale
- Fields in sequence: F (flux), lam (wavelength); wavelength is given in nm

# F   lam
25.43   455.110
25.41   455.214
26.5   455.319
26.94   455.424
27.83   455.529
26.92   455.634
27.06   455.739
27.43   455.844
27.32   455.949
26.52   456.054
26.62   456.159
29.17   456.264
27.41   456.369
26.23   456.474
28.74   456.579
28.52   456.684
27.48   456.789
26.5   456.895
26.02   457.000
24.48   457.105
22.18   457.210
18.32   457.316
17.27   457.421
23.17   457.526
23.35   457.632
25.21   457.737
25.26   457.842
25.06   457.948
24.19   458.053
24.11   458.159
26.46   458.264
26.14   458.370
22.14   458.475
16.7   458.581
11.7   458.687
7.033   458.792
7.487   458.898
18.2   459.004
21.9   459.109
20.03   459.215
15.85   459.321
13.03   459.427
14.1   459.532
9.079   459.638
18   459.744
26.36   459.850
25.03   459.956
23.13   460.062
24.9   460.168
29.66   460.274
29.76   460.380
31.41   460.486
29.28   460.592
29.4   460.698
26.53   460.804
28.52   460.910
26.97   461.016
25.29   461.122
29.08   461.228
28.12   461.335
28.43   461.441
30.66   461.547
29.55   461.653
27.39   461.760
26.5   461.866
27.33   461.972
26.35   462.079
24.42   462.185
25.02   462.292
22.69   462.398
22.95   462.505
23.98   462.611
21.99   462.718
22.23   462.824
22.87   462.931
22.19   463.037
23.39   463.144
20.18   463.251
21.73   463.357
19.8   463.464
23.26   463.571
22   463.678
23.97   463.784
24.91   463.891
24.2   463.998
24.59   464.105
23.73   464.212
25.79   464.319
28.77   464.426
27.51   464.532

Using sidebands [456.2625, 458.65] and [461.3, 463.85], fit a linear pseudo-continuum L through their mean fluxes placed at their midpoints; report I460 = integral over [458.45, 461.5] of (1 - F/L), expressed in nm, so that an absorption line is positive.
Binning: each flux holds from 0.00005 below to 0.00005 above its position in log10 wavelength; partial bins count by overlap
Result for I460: 0.30 nm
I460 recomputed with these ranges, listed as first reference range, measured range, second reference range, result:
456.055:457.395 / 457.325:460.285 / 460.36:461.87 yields 0.77 nm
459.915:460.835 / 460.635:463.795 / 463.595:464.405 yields 0.11 nm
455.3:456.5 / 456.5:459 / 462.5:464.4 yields 0.40 nm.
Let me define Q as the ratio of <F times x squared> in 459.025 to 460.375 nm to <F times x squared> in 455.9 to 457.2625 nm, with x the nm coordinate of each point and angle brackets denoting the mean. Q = 0.77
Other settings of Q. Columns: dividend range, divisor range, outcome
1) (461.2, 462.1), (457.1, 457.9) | 1.29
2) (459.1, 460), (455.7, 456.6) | 0.66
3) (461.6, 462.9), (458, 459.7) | 1.46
